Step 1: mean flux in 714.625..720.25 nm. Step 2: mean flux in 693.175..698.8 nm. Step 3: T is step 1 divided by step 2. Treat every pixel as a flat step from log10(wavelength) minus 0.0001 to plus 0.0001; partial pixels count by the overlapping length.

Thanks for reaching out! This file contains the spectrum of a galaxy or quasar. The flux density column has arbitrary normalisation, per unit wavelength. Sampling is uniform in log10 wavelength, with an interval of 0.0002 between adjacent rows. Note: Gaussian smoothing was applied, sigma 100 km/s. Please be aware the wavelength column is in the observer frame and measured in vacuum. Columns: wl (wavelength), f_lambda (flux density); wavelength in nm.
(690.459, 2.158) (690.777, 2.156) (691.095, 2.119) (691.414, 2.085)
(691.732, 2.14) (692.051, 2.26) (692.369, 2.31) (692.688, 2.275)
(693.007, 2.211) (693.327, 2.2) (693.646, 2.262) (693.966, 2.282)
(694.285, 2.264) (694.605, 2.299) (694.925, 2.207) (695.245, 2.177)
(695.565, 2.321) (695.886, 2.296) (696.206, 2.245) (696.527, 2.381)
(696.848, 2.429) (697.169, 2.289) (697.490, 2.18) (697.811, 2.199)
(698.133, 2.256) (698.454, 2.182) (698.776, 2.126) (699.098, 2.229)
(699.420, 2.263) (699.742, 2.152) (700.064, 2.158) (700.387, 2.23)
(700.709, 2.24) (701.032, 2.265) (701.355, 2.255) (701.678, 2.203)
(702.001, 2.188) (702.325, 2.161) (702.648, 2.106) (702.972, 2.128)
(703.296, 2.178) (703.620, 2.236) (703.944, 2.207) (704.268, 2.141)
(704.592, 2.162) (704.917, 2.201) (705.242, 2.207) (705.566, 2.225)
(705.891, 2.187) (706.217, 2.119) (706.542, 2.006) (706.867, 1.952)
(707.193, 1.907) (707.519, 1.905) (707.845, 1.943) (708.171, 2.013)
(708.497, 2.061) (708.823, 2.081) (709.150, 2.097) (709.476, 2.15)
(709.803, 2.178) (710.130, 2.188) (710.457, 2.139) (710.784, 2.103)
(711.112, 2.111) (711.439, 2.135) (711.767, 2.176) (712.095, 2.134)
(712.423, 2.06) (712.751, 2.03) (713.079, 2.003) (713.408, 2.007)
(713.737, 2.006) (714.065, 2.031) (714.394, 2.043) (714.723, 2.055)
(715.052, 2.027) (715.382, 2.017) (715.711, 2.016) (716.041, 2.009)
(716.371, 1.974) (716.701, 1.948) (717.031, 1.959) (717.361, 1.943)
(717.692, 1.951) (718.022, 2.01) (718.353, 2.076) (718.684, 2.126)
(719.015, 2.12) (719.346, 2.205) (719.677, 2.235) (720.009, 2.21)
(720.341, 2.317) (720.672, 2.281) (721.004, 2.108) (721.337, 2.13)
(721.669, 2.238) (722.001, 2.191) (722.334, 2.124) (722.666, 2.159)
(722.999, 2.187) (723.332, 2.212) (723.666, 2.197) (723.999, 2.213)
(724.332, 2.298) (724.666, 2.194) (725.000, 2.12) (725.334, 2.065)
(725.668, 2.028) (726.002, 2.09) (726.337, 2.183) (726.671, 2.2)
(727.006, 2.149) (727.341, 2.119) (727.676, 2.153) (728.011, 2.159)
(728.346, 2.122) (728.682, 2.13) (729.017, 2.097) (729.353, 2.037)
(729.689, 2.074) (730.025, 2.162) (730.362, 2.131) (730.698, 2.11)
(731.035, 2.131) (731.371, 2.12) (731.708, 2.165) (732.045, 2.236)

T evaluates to 0.91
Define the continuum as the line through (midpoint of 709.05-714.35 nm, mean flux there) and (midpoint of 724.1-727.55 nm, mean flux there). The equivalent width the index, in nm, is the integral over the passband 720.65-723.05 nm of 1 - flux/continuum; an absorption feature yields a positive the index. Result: -0.044 nm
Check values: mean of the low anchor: 2.1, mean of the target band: 2.17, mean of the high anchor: 2.15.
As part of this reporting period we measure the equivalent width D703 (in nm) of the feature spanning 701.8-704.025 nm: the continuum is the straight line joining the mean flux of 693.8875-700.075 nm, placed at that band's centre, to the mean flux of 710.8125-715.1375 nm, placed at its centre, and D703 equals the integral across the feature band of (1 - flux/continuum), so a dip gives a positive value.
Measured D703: 0.01 nm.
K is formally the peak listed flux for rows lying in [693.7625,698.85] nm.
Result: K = 2.429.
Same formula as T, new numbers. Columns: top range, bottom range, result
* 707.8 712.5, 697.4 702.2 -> 0.96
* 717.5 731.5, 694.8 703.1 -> 0.96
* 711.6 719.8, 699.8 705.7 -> 0.93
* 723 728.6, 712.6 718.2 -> 1.08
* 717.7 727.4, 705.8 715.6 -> 1.05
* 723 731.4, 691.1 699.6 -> 0.95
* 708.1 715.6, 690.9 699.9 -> 0.93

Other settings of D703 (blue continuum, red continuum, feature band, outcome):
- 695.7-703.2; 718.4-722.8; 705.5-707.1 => 0.09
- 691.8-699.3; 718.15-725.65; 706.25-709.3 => 0.30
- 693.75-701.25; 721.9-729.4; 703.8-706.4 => 0.05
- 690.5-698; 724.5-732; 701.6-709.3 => 0.34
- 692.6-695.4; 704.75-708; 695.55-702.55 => -0.21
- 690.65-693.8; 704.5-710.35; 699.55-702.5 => -0.10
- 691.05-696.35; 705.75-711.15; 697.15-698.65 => -0.02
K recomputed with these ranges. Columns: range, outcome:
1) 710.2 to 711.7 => 2.139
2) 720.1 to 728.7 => 2.317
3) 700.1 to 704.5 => 2.265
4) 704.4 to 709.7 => 2.225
